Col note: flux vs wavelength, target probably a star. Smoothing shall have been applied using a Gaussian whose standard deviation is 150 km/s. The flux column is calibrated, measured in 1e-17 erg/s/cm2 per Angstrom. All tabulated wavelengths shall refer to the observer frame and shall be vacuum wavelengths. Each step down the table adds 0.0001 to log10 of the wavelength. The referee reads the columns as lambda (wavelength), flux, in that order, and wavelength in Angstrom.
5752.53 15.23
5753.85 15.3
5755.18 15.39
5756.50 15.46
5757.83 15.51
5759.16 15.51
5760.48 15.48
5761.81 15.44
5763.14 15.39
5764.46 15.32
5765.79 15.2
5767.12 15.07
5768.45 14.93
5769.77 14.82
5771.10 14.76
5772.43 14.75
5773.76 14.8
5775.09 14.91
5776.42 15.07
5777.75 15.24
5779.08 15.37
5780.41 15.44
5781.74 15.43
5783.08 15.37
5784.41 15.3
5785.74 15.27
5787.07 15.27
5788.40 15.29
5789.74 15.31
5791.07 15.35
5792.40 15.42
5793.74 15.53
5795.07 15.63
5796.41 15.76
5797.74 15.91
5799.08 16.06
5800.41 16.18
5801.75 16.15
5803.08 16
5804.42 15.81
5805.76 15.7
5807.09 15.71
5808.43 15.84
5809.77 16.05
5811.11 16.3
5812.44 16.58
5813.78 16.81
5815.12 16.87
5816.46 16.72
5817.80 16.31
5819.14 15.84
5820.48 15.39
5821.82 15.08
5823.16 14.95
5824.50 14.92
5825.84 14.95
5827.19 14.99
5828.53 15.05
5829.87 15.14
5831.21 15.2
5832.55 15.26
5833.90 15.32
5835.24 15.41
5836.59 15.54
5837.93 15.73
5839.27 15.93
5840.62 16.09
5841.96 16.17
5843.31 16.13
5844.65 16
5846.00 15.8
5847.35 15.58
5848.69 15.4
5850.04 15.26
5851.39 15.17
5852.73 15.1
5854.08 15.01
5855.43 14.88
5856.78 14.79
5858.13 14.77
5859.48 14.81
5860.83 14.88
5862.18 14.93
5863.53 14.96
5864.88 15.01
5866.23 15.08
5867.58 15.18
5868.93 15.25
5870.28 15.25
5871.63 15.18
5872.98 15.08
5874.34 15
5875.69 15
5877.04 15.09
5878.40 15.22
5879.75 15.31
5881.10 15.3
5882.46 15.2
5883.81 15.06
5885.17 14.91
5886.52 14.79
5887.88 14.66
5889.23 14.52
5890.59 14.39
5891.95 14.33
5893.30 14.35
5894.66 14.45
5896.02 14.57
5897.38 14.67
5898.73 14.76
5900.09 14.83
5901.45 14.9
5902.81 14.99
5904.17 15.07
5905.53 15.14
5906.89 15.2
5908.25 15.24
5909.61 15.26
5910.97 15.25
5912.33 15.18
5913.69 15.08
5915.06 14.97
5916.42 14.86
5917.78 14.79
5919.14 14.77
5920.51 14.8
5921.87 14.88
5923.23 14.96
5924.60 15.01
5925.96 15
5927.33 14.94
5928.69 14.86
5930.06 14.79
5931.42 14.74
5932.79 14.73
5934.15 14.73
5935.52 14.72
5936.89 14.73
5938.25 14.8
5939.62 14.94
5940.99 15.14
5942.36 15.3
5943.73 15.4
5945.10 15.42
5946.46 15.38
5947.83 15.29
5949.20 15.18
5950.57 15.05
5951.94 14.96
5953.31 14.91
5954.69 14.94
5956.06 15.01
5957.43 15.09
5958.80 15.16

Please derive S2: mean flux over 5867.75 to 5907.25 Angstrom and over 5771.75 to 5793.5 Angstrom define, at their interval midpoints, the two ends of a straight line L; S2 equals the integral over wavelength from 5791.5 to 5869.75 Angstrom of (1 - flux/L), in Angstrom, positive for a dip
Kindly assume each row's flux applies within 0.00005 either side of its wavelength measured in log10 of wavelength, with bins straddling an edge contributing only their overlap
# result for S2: -2.4 Angstrom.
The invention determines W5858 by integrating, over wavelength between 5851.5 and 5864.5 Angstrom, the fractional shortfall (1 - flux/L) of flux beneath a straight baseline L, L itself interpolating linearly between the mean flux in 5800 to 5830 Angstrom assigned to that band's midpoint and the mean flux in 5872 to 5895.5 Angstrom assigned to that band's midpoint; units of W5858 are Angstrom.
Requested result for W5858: 0.3 Angstrom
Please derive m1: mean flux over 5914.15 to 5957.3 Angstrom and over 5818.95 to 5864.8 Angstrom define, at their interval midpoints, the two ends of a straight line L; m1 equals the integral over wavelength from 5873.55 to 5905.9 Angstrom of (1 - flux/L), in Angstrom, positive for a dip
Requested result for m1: 0.59 Angstrom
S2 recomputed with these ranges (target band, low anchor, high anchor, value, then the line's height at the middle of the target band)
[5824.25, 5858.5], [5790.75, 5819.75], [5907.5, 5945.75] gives 0.7 Angstrom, 15.7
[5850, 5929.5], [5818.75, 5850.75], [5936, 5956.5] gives 1.7 Angstrom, 15.3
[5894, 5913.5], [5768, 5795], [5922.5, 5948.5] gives 0.1 Angstrom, 15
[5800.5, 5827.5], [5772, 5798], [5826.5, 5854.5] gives -0.8 Angstrom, 15.4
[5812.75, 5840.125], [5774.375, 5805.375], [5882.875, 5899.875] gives -0.7 Angstrom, 15.2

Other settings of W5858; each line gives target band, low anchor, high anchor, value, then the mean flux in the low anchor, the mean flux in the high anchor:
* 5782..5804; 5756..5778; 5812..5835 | -0.37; 15.2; 15.6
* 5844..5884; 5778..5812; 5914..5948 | 0.39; 15.7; 15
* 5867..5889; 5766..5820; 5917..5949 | 0.21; 15.6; 15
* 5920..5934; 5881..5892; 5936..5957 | 0.12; 14.8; 15.1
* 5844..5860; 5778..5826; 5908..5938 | 0.18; 15.7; 14.9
